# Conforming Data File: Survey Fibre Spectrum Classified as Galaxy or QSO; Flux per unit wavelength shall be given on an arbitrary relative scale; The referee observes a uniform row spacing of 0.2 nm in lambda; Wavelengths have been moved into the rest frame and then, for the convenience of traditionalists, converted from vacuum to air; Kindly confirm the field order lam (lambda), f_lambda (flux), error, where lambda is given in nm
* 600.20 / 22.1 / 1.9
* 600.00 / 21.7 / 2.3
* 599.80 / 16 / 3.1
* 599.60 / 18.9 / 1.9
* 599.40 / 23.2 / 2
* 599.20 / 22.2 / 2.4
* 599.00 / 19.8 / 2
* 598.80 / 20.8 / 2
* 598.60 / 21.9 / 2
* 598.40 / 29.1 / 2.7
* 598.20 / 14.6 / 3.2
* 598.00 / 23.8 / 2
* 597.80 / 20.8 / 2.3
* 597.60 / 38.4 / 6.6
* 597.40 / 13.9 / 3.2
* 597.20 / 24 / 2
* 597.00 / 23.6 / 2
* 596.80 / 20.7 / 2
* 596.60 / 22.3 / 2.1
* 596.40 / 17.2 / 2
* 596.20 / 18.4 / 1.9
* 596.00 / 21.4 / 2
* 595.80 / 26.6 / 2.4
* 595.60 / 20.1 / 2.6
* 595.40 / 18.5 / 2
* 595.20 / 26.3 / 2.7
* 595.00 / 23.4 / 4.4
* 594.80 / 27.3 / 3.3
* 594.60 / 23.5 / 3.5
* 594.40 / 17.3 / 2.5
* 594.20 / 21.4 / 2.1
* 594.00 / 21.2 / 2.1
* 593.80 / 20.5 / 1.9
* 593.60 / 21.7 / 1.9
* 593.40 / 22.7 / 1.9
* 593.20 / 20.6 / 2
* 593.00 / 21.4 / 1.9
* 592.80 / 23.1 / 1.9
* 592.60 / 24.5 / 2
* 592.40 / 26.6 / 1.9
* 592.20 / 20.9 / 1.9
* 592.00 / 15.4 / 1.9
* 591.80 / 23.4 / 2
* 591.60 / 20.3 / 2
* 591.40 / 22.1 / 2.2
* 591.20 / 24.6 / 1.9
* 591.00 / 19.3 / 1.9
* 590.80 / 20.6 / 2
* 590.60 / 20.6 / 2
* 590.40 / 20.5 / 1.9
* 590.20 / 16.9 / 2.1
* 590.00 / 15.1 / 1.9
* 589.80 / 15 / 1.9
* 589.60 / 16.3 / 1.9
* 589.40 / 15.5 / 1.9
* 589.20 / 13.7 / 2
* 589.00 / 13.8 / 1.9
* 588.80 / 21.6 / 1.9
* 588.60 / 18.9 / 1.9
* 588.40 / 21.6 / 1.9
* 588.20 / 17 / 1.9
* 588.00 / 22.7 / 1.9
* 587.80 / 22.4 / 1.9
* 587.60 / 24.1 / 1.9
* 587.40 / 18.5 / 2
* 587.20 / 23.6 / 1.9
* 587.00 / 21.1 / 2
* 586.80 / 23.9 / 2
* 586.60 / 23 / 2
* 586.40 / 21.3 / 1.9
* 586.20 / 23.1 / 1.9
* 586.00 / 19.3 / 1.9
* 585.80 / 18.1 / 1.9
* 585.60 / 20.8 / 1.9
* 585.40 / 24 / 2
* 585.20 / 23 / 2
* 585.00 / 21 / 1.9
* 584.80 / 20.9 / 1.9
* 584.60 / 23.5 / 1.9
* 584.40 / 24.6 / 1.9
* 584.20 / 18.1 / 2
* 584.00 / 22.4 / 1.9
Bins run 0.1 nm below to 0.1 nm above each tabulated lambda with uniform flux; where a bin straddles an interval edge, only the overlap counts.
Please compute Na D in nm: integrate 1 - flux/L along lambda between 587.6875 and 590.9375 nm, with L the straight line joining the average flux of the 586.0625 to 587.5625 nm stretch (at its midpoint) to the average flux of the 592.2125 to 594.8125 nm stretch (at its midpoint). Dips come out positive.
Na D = 0.56 nm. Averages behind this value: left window 22.1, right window 22.2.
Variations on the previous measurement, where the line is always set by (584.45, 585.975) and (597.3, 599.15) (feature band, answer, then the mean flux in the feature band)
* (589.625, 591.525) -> 0.23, 19.3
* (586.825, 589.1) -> 0.13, 20.6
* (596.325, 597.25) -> 0.04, 21.5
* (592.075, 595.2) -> -0.04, 22.5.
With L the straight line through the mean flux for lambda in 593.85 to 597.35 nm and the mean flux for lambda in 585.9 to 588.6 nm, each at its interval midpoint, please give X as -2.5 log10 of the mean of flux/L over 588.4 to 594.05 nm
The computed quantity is 0.09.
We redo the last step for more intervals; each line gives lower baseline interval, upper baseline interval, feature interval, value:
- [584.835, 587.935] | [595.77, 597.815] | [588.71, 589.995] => 0.35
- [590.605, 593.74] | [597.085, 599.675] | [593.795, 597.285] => 0.01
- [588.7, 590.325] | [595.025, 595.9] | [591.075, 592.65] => -0.18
